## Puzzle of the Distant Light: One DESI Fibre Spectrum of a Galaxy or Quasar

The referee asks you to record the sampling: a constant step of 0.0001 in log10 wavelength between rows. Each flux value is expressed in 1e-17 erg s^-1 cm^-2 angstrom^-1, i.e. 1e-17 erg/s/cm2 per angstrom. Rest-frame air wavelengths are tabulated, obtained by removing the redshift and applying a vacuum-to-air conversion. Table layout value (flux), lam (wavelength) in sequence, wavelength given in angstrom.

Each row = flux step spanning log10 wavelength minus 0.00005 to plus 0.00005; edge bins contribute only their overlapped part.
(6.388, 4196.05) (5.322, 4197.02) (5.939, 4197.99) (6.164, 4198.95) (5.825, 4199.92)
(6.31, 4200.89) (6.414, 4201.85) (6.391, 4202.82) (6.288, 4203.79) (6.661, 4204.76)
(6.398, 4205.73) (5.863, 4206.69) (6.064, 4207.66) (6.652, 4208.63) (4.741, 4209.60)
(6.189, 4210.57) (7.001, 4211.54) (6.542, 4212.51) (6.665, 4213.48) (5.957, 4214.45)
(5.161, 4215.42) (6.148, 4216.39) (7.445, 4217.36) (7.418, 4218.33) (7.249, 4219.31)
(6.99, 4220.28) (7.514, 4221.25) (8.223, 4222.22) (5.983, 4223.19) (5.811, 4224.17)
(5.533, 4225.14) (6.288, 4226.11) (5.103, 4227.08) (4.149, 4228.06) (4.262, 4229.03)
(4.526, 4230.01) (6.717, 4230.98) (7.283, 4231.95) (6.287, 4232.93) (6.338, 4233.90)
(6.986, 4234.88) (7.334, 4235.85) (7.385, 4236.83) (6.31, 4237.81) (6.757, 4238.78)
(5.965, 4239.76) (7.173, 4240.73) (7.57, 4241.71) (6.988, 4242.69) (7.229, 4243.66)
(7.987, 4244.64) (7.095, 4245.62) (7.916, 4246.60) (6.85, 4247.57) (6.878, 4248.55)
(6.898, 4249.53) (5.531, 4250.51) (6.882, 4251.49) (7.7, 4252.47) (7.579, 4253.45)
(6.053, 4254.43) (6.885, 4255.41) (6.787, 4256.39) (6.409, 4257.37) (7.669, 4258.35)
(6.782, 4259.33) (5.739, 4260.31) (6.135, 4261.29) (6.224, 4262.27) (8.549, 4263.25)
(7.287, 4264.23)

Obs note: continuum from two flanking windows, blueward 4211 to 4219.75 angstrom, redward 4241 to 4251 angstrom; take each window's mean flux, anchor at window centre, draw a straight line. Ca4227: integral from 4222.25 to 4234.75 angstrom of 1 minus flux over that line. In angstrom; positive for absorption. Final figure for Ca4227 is 1.8 angstrom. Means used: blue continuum 6.61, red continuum 7.09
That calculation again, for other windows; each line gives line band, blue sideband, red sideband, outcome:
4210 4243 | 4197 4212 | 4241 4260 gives 0.65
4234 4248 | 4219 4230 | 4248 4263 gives -1.55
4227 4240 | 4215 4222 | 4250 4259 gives 1.40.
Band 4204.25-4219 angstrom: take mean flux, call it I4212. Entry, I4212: 6.34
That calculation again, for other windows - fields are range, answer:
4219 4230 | 6.01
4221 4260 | 6.63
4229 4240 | 6.44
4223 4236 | 5.86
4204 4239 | 6.33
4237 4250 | 7.06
